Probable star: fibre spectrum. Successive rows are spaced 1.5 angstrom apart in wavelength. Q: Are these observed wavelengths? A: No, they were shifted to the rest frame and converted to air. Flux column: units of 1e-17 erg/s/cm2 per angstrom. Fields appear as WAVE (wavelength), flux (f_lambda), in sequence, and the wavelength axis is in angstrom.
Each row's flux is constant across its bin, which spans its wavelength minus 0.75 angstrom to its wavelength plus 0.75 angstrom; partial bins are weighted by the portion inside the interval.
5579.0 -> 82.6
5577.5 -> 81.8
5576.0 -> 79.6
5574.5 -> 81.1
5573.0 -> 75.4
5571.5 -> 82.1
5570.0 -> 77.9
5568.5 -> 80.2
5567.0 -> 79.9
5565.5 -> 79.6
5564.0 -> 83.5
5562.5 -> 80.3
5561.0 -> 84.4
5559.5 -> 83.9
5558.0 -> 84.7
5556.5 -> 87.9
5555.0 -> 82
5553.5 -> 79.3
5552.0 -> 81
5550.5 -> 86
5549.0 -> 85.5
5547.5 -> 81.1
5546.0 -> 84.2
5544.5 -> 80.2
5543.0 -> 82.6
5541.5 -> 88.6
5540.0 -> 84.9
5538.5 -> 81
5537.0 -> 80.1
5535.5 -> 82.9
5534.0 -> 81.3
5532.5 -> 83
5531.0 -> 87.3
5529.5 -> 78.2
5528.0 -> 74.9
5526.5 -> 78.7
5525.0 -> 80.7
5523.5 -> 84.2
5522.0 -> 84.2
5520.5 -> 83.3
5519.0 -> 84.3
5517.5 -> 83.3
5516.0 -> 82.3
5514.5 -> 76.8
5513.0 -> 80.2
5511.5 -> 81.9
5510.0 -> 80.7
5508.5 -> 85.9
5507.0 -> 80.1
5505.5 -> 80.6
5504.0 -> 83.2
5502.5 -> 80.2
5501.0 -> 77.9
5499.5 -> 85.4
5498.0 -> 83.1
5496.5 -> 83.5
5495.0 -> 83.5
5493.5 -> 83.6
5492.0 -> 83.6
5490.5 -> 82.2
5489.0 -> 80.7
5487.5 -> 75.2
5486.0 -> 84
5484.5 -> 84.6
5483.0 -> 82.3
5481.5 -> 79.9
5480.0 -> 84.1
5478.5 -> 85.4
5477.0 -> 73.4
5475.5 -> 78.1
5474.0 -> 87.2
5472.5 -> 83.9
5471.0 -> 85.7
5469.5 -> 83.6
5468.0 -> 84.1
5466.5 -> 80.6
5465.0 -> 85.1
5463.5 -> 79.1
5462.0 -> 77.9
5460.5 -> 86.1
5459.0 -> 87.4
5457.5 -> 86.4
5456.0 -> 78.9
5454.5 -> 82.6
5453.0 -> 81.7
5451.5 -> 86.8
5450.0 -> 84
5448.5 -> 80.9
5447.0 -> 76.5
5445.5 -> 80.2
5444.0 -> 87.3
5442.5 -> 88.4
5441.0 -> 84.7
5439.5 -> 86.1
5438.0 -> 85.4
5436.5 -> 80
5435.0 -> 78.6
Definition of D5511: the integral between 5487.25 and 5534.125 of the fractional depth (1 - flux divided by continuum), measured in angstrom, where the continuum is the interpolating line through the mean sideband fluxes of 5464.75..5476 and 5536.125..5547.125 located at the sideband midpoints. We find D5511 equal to 0.8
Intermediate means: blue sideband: 83.6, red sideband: 83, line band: 81.8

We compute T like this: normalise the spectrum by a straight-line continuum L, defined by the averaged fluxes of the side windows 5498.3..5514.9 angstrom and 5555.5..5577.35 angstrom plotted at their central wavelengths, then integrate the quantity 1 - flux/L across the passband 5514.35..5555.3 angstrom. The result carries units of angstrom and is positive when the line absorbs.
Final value -0.5 angstrom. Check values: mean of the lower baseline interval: 81.3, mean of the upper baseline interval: 81.5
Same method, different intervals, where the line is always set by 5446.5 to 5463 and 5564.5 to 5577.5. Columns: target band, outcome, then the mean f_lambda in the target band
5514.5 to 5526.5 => -0.2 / 82.5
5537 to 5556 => -0.6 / 83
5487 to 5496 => 0.0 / 81.7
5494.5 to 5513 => -0.1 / 82.1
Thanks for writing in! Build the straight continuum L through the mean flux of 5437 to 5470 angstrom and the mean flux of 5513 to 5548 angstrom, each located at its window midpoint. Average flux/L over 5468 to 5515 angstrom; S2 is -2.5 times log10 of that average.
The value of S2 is 0.01 mag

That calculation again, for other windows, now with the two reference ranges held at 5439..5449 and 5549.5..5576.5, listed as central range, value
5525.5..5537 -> 0.02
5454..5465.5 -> 0.00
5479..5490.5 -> 0.02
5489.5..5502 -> 0.00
